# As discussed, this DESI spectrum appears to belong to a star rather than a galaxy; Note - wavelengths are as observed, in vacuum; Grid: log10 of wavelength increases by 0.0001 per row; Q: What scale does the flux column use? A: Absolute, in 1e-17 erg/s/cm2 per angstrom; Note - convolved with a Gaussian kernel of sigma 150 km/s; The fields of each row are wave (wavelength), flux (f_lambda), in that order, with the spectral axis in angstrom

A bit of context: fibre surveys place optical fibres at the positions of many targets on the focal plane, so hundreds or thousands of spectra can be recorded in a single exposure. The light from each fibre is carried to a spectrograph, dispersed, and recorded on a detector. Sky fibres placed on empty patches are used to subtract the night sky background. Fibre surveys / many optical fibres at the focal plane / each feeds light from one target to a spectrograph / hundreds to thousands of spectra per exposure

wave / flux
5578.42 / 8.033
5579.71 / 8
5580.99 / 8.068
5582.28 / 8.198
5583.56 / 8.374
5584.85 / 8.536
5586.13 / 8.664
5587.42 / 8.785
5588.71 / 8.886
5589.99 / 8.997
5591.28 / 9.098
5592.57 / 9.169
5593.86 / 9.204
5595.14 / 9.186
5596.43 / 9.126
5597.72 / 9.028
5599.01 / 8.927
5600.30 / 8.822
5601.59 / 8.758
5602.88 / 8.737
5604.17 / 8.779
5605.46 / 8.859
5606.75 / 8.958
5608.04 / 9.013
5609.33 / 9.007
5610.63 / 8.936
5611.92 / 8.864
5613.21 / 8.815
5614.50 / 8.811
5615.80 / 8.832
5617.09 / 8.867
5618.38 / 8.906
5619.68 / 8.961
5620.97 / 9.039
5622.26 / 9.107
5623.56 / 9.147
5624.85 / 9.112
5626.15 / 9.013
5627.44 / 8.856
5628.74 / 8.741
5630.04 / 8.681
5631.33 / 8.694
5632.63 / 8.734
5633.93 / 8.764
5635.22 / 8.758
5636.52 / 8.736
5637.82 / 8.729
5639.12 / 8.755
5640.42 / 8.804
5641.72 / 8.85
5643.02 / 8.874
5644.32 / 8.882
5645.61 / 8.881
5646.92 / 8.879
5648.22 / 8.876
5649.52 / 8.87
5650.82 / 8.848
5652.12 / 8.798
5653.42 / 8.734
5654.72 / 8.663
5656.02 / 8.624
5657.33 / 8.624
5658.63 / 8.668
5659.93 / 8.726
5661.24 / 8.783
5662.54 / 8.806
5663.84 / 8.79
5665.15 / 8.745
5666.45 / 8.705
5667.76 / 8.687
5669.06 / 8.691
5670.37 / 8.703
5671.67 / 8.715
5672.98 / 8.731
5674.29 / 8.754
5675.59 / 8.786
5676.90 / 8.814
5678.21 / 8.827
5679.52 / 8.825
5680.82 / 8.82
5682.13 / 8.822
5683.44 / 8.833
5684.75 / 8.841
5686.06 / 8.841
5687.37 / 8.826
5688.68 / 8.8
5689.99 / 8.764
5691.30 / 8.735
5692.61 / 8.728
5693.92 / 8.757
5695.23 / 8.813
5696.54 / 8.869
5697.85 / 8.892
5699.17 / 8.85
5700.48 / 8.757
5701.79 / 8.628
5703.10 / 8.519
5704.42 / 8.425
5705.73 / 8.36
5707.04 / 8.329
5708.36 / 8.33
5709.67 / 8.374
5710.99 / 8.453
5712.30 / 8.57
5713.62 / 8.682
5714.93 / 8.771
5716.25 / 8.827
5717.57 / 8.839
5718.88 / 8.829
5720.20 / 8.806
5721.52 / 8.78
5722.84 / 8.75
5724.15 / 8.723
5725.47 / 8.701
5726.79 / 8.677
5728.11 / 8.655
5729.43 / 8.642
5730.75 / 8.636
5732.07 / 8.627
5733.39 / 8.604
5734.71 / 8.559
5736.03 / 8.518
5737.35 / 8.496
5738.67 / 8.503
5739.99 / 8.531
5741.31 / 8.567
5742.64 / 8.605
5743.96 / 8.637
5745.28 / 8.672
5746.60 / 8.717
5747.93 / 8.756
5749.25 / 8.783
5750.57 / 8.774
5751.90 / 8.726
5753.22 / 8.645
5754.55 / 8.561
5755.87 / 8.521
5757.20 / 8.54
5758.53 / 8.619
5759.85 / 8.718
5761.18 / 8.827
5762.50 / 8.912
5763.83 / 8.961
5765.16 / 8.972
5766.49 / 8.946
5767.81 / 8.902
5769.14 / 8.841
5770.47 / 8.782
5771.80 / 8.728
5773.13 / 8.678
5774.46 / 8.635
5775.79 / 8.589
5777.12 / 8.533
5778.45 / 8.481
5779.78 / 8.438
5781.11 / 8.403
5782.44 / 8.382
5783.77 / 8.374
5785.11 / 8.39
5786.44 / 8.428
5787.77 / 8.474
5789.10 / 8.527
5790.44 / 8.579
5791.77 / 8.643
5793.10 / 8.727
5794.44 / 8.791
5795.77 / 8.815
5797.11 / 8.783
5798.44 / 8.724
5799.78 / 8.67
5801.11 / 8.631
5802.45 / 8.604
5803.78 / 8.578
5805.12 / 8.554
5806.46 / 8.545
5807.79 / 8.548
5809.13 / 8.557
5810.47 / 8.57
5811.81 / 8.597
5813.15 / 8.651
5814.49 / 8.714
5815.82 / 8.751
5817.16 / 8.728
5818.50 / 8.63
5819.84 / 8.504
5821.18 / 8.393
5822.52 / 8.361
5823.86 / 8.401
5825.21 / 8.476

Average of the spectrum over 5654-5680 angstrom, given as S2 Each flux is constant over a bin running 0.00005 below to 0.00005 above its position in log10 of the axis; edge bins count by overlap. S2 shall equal 8.73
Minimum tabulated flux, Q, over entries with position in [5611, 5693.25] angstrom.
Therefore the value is 8.624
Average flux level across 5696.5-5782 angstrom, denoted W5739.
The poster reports 8.66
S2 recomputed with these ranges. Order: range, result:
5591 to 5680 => 8.85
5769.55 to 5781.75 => 8.59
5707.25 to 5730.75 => 8.66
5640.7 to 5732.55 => 8.73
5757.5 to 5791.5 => 8.64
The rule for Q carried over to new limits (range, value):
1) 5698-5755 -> 8.329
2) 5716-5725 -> 8.723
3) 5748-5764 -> 8.521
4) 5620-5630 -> 8.741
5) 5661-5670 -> 8.687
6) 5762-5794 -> 8.374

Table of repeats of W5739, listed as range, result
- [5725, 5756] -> 8.63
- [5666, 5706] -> 8.75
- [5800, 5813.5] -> 8.58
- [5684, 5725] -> 8.69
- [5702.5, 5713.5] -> 8.43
